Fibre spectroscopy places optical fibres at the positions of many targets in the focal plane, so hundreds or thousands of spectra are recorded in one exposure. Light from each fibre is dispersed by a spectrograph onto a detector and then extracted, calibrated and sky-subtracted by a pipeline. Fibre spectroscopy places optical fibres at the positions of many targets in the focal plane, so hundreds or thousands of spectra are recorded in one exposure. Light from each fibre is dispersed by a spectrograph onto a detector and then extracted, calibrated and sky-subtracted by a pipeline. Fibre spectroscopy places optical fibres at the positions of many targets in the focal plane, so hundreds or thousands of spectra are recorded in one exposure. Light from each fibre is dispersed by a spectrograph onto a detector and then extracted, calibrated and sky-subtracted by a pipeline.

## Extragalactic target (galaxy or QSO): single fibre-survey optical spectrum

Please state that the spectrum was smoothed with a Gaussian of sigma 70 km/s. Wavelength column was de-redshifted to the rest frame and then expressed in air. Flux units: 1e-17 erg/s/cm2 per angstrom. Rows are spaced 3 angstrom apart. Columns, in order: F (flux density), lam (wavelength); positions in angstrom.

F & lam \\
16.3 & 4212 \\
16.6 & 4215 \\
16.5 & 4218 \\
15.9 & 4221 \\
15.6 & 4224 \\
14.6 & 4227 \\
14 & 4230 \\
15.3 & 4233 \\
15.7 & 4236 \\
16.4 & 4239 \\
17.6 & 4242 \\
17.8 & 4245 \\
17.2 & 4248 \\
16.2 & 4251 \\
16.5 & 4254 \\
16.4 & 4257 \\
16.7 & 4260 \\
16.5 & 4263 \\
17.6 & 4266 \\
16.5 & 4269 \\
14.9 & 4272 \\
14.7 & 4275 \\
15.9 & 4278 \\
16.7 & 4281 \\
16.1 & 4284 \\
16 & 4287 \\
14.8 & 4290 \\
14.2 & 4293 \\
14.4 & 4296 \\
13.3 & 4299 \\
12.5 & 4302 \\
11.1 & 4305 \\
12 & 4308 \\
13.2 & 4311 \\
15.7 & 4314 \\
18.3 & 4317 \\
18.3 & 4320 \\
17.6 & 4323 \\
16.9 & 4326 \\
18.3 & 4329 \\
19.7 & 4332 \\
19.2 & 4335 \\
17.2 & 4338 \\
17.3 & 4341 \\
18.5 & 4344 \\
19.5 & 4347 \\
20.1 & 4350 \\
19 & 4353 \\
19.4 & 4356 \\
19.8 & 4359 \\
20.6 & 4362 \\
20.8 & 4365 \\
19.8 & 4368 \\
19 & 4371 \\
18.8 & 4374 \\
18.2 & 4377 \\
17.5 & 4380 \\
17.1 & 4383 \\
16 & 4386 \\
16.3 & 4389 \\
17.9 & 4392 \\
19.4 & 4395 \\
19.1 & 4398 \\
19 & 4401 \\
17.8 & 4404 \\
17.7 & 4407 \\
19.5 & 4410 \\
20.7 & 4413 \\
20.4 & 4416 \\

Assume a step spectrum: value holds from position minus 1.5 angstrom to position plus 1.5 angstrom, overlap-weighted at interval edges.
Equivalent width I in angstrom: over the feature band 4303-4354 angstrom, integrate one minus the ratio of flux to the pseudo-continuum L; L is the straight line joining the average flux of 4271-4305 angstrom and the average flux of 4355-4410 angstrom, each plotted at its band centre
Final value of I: -2.1 angstrom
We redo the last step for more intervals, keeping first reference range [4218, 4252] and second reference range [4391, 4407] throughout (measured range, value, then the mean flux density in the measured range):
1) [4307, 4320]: 1.47 angstrom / 15.3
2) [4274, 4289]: 0.79 angstrom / 15.9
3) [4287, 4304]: 3.03 angstrom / 14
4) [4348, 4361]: -1.25 angstrom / 19.6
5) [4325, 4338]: -0.67 angstrom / 18.4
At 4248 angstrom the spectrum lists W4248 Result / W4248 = 17.2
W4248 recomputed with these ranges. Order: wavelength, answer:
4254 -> 16.5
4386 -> 16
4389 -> 16.3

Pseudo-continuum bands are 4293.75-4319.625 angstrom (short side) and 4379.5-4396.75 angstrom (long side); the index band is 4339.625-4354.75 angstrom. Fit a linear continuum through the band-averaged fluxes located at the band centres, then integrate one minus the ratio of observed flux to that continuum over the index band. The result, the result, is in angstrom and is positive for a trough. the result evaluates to -3.1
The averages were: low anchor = 14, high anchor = 17.4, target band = 18.9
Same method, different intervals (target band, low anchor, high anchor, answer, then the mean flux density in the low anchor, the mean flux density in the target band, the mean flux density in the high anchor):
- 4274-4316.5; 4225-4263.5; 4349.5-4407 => 6.7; 16.2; 14.4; 18.7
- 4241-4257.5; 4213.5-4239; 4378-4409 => -1.1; 15.6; 17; 17.8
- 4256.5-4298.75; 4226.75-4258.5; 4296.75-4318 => -2.5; 16.2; 15.7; 13.6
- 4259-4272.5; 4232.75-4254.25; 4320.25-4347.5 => 0.4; 16.7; 16.5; 18.2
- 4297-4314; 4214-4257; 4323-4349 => 4.7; 16.1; 12.8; 18.3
